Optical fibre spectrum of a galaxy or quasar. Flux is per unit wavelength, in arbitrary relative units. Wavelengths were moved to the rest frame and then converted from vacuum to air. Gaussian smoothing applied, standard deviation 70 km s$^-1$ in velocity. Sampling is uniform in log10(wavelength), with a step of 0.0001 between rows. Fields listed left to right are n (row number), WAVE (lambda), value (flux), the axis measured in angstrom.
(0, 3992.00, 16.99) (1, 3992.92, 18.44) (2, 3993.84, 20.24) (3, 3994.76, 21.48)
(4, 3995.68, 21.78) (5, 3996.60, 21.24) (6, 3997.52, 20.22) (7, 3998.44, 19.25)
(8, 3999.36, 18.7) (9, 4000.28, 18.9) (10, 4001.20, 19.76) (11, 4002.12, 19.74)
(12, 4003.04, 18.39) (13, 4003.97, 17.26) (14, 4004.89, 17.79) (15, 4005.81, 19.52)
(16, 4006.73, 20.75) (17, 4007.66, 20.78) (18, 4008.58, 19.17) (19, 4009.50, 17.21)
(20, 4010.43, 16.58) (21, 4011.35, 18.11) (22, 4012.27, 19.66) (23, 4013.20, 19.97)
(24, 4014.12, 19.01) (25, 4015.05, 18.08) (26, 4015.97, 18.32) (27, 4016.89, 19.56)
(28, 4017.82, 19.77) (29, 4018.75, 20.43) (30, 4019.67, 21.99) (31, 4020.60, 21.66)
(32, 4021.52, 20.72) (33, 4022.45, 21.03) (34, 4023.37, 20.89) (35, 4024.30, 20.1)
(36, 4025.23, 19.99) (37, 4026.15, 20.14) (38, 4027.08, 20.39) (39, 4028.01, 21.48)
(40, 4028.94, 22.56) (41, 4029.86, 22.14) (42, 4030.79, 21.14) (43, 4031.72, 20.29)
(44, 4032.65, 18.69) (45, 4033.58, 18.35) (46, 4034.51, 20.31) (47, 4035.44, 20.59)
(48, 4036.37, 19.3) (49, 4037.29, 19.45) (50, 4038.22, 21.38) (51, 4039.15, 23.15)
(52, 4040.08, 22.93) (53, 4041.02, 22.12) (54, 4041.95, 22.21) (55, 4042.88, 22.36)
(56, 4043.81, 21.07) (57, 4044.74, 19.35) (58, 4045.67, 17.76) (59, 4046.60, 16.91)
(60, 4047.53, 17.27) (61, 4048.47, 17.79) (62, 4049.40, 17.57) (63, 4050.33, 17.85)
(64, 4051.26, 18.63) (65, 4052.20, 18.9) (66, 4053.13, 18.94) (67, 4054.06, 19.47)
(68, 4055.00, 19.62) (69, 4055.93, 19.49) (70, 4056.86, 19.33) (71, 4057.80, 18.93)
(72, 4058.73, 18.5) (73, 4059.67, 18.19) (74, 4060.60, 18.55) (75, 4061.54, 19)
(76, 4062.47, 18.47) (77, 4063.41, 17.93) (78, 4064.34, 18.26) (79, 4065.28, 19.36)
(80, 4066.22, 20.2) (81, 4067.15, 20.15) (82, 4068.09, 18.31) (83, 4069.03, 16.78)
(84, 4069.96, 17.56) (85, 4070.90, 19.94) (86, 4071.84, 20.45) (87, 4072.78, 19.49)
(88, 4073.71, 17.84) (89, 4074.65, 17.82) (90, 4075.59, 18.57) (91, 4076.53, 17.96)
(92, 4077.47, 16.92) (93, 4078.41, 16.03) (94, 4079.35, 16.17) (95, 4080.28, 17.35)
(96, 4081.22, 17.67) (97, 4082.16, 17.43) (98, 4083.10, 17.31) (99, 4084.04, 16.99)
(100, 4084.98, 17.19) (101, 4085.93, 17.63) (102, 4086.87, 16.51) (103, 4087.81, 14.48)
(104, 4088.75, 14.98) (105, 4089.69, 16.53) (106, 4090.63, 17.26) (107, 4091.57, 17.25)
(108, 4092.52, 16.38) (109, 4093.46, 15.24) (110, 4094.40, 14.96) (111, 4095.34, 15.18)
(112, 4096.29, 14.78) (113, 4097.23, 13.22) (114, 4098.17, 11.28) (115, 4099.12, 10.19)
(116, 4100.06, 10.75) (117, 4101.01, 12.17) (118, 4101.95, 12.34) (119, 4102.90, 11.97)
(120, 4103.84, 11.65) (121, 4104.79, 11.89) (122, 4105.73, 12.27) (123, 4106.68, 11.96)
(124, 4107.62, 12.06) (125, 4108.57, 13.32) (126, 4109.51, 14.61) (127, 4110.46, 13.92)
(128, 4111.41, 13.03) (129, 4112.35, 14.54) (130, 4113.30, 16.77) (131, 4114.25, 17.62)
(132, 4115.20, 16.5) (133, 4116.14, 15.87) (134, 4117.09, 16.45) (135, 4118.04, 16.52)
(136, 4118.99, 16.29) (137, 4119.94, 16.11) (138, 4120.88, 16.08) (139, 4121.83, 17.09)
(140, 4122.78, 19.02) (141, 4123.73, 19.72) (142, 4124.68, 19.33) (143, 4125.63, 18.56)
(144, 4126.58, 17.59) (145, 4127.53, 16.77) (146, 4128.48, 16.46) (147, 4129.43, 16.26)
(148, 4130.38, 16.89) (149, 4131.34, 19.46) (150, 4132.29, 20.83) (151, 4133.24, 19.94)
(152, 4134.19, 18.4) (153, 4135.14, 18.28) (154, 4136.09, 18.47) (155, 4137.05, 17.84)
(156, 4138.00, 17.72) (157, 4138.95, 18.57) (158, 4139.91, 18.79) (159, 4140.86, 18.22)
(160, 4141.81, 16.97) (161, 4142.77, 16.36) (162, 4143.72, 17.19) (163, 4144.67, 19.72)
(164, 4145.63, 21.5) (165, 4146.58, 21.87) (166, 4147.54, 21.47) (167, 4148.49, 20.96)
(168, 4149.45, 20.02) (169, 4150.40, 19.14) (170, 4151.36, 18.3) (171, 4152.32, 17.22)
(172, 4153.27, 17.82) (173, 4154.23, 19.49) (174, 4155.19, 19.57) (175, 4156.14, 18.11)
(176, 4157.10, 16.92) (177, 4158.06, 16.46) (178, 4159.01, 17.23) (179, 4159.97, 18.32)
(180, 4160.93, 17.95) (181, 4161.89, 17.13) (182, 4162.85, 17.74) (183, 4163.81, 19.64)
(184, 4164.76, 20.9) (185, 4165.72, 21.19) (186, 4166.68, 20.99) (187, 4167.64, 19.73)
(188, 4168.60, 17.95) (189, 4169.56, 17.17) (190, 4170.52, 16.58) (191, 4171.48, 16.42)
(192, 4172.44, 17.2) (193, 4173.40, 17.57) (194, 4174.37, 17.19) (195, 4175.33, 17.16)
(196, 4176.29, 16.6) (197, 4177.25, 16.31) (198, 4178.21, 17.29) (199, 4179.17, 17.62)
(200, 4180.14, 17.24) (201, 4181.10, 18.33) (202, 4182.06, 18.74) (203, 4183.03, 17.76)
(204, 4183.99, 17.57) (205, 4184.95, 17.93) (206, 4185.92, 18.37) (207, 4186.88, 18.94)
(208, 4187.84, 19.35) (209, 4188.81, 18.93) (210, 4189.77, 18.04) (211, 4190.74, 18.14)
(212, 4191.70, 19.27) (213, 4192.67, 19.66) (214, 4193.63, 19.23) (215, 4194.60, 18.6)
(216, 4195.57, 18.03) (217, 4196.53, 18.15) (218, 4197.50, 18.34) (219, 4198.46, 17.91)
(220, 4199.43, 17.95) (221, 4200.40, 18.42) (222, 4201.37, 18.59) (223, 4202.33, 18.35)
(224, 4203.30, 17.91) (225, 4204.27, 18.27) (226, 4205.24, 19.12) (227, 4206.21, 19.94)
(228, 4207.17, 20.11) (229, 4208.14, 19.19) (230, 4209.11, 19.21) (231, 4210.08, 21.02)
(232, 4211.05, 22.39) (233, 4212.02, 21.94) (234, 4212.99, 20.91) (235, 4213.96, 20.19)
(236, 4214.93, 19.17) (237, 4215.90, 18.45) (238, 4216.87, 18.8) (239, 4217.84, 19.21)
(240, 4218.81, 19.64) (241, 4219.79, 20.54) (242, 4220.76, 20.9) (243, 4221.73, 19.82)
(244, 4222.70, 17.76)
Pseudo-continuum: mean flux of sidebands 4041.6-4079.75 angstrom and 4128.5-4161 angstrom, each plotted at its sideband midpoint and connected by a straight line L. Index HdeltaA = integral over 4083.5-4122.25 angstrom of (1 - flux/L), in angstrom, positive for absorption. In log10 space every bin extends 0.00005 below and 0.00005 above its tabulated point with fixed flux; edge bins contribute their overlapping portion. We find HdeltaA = 8.20 angstrom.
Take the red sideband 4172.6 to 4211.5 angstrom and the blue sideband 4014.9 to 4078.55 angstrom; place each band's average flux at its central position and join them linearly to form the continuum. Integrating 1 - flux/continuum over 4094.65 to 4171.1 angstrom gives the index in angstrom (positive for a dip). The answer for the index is 7.82 angstrom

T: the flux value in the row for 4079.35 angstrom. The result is 16.17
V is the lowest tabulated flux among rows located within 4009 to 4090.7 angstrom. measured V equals 14.48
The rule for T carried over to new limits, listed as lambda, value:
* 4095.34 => 15.18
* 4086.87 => 16.51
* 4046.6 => 16.91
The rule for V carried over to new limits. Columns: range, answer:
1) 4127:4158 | 16.26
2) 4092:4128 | 10.19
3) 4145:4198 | 16.31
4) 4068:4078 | 16.78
